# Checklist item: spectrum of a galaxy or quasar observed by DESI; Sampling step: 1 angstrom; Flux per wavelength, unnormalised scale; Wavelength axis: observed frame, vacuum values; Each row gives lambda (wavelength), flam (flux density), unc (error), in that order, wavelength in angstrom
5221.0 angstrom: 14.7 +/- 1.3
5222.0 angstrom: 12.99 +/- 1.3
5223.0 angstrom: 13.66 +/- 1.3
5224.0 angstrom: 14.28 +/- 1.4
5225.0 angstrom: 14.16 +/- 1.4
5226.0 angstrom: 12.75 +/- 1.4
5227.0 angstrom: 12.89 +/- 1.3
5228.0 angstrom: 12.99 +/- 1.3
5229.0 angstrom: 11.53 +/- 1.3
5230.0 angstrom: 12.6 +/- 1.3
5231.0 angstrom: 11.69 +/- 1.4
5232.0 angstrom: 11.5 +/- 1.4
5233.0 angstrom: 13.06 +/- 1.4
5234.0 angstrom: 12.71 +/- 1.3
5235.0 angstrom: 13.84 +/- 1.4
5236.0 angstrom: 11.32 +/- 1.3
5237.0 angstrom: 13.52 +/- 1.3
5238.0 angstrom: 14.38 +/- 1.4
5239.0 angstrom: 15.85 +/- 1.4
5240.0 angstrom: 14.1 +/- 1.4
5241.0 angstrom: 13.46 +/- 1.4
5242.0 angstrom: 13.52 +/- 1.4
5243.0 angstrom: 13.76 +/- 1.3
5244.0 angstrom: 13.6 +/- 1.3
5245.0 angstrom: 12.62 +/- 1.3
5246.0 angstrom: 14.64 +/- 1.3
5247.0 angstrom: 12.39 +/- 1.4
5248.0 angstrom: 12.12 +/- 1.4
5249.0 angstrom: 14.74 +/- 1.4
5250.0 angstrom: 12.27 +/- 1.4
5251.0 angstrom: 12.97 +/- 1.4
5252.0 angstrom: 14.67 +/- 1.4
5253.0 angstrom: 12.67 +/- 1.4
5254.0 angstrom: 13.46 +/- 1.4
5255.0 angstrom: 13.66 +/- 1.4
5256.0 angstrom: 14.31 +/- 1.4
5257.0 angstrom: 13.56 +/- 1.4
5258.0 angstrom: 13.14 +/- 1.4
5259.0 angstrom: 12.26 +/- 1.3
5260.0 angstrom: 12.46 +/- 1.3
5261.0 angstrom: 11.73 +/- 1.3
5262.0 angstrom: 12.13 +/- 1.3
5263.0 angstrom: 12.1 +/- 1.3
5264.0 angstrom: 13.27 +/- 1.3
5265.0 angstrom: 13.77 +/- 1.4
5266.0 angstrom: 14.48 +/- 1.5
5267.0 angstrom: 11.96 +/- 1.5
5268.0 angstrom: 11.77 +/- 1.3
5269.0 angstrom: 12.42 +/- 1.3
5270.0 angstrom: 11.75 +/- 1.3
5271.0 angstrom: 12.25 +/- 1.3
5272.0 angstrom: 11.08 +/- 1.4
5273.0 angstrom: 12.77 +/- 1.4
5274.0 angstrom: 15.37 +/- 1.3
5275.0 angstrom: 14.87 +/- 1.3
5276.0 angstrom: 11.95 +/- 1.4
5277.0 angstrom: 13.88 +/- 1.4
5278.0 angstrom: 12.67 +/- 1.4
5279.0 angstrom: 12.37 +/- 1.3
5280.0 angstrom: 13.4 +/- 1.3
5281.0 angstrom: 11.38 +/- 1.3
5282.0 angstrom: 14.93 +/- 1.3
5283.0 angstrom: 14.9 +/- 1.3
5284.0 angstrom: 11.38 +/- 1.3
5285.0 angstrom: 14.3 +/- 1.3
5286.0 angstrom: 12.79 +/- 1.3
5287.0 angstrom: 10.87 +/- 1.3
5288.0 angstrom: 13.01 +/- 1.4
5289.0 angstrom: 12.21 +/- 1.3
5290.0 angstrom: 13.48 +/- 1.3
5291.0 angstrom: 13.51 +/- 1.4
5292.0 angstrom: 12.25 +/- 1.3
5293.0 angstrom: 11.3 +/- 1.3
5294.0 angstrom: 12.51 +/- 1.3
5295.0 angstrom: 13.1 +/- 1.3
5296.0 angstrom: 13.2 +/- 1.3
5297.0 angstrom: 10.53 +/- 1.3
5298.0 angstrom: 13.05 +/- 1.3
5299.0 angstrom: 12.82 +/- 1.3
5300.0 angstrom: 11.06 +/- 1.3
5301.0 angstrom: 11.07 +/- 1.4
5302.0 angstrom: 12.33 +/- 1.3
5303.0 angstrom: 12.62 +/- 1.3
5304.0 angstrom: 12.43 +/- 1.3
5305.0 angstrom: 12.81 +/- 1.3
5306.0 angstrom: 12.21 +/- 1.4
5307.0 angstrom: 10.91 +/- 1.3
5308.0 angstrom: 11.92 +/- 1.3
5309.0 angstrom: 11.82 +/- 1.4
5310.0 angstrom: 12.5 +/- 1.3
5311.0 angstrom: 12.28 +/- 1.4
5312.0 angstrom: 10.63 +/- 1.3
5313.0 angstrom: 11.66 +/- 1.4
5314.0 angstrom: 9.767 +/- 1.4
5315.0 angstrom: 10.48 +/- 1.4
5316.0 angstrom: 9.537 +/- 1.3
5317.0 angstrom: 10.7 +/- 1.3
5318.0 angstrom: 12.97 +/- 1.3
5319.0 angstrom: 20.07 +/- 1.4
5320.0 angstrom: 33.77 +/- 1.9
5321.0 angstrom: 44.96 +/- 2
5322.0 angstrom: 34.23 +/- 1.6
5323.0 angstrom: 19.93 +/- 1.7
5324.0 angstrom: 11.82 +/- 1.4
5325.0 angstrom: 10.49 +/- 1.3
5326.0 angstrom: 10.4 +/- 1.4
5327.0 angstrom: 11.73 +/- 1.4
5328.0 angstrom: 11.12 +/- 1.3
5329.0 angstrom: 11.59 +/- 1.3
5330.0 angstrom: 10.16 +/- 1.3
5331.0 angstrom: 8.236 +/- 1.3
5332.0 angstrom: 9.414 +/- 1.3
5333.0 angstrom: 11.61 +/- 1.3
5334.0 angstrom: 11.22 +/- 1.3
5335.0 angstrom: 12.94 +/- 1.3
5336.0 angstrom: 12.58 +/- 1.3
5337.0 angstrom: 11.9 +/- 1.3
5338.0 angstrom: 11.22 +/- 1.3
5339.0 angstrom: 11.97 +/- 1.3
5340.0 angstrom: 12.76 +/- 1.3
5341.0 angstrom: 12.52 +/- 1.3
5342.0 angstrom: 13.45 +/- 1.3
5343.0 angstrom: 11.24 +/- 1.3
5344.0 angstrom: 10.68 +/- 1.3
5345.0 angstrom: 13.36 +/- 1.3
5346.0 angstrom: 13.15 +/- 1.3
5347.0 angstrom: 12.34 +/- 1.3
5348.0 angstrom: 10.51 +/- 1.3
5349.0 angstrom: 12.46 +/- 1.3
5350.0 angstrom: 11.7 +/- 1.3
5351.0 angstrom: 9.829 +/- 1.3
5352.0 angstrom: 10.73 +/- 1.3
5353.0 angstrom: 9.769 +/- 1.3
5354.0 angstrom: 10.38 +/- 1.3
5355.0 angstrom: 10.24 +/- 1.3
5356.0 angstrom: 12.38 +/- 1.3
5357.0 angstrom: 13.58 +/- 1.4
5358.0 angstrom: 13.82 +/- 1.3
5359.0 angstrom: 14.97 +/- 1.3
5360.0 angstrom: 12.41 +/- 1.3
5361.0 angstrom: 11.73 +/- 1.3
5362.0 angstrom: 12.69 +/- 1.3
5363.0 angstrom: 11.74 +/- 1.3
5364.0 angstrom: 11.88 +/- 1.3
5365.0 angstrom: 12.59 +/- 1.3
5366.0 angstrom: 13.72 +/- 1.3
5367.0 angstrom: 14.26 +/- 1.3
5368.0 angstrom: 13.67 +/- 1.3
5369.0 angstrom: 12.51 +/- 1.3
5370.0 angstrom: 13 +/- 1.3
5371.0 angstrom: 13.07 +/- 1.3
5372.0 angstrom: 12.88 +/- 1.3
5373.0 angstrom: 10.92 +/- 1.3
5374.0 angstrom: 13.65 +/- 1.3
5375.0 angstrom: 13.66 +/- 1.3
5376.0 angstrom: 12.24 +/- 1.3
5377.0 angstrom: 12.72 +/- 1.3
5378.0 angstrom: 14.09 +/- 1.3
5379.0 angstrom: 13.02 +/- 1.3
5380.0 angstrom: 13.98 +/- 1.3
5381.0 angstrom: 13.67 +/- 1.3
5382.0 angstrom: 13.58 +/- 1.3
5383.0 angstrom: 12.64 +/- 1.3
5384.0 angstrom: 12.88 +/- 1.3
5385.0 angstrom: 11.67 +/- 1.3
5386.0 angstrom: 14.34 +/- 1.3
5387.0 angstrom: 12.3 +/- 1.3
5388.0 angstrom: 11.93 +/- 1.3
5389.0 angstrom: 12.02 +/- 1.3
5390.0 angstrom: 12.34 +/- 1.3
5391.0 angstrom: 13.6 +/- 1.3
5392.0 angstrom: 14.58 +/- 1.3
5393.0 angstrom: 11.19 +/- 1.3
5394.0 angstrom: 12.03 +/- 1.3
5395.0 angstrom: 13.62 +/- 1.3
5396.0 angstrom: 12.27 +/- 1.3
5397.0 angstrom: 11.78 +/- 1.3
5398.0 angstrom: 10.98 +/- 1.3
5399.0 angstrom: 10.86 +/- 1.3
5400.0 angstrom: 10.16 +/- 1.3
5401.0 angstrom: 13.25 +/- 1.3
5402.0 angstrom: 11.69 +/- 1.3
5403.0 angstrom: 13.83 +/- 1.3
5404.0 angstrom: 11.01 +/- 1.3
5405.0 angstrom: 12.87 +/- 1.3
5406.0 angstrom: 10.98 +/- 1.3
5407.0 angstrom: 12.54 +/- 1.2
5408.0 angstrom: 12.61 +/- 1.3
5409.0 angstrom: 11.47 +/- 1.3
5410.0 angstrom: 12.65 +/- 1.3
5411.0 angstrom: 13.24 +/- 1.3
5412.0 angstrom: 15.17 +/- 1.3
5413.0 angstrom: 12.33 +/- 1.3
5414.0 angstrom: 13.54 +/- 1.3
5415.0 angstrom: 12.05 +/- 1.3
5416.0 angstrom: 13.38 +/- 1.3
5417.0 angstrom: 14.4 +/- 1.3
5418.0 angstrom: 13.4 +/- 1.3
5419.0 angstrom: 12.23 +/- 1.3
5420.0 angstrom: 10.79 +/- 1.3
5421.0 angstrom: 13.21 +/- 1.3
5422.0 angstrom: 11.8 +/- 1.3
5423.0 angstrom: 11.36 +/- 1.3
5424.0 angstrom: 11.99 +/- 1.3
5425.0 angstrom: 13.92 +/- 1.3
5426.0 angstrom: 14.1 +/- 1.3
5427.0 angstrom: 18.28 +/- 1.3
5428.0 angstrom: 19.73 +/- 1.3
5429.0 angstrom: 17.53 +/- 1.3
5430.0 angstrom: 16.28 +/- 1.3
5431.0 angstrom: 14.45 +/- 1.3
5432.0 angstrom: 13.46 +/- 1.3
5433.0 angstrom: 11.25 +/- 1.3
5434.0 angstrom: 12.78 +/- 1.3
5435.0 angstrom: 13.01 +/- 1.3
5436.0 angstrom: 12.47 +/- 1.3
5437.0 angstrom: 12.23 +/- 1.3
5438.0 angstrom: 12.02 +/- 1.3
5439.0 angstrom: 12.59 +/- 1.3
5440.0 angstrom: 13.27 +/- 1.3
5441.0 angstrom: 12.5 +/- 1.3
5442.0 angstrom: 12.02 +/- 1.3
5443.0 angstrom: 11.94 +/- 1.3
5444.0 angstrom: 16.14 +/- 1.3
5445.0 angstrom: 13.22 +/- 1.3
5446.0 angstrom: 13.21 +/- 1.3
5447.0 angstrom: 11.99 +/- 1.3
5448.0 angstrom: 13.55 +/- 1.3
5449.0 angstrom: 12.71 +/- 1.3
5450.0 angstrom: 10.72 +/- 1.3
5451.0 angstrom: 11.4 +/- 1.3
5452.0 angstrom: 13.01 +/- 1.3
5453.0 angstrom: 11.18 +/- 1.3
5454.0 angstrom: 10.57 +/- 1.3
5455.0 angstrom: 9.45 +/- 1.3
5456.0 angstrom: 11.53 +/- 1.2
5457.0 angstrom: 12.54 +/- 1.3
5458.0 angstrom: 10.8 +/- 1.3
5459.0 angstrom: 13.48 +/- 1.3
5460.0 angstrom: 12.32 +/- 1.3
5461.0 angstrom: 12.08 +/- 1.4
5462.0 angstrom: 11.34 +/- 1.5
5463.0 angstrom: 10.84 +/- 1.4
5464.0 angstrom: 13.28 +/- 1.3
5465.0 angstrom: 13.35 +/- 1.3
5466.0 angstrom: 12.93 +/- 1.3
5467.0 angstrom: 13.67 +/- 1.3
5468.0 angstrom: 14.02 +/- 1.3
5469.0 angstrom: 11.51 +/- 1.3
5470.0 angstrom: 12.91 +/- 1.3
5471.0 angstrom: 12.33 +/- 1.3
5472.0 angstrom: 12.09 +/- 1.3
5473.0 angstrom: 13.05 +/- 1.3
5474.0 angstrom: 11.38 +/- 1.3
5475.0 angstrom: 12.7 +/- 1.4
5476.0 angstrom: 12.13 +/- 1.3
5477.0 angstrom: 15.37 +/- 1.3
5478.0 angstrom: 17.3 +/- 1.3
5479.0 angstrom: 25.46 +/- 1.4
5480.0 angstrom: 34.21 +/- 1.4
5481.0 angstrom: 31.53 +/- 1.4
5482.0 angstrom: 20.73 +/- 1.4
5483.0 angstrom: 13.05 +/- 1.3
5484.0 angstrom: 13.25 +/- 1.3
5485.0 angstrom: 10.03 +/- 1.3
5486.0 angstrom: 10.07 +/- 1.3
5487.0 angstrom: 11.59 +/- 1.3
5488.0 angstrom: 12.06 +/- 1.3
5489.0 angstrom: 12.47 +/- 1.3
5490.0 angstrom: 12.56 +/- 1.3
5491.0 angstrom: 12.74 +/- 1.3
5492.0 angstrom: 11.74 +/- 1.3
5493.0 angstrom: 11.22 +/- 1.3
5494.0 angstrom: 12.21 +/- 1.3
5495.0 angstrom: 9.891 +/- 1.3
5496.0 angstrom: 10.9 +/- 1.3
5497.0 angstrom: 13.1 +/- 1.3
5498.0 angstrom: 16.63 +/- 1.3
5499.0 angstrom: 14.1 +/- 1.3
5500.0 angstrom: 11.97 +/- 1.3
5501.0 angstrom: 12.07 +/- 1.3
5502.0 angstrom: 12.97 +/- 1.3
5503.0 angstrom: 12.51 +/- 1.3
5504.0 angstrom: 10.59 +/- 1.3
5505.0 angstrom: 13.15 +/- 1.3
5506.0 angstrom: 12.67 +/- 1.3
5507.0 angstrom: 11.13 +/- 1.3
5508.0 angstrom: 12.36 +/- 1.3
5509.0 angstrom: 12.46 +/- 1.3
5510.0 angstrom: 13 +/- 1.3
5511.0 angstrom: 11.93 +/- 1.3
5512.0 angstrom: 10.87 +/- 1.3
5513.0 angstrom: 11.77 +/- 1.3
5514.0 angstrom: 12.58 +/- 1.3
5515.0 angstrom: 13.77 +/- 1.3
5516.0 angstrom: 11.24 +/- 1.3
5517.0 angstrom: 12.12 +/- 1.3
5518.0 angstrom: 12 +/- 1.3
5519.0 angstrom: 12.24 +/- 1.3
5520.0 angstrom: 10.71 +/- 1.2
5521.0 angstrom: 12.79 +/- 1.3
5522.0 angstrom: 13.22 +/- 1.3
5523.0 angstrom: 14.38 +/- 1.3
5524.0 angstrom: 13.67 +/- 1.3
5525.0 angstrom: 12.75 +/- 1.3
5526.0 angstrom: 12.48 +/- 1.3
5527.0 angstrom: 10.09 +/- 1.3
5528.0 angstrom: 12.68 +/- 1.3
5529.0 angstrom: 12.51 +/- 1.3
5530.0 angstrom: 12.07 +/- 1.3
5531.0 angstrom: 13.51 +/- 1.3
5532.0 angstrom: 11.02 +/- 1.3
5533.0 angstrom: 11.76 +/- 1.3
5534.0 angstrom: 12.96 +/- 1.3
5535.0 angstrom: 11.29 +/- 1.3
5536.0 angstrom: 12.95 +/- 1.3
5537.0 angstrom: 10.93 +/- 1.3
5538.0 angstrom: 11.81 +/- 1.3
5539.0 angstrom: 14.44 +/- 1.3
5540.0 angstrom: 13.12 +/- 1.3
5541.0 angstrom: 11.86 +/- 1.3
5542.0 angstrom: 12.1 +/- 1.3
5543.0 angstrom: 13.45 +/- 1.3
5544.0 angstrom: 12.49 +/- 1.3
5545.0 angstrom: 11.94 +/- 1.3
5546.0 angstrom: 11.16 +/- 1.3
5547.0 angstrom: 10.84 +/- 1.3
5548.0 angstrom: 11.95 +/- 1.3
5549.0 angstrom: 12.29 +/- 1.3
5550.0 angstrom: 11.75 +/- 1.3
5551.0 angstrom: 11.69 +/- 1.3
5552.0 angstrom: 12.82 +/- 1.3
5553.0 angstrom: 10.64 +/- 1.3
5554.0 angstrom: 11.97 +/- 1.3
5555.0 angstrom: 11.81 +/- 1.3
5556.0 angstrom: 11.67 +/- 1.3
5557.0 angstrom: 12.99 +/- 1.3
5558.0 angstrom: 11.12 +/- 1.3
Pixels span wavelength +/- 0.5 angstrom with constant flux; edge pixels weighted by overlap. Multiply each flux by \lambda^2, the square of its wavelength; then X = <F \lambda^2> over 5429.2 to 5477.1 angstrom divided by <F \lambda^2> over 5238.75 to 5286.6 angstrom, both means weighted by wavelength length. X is 1.0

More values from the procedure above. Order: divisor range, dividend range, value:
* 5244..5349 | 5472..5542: 1.09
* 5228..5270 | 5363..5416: 1.02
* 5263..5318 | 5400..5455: 1.10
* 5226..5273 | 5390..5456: 1.05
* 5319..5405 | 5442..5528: 1.04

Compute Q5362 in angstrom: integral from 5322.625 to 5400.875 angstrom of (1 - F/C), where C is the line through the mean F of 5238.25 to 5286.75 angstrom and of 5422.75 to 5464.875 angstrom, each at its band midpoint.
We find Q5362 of 4.6 angstrom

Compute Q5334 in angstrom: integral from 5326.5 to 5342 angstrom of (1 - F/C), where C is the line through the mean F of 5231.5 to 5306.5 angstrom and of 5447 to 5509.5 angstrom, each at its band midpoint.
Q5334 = 1.9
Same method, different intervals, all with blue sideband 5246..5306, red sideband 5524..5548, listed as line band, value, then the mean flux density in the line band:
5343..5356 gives 1.4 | 11.3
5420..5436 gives -2.0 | 14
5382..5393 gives -0.2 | 12.8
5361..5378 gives -0.3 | 12.8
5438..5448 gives -0.4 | 13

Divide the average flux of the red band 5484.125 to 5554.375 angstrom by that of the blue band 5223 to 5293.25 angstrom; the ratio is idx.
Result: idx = 0.94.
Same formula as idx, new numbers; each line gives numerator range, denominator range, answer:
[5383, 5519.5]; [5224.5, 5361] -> 1.00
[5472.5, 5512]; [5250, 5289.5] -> 1.08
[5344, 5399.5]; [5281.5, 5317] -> 1.03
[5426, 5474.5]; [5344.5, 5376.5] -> 1.04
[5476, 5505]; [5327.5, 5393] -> 1.19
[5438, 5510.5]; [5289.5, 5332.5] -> 0.96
